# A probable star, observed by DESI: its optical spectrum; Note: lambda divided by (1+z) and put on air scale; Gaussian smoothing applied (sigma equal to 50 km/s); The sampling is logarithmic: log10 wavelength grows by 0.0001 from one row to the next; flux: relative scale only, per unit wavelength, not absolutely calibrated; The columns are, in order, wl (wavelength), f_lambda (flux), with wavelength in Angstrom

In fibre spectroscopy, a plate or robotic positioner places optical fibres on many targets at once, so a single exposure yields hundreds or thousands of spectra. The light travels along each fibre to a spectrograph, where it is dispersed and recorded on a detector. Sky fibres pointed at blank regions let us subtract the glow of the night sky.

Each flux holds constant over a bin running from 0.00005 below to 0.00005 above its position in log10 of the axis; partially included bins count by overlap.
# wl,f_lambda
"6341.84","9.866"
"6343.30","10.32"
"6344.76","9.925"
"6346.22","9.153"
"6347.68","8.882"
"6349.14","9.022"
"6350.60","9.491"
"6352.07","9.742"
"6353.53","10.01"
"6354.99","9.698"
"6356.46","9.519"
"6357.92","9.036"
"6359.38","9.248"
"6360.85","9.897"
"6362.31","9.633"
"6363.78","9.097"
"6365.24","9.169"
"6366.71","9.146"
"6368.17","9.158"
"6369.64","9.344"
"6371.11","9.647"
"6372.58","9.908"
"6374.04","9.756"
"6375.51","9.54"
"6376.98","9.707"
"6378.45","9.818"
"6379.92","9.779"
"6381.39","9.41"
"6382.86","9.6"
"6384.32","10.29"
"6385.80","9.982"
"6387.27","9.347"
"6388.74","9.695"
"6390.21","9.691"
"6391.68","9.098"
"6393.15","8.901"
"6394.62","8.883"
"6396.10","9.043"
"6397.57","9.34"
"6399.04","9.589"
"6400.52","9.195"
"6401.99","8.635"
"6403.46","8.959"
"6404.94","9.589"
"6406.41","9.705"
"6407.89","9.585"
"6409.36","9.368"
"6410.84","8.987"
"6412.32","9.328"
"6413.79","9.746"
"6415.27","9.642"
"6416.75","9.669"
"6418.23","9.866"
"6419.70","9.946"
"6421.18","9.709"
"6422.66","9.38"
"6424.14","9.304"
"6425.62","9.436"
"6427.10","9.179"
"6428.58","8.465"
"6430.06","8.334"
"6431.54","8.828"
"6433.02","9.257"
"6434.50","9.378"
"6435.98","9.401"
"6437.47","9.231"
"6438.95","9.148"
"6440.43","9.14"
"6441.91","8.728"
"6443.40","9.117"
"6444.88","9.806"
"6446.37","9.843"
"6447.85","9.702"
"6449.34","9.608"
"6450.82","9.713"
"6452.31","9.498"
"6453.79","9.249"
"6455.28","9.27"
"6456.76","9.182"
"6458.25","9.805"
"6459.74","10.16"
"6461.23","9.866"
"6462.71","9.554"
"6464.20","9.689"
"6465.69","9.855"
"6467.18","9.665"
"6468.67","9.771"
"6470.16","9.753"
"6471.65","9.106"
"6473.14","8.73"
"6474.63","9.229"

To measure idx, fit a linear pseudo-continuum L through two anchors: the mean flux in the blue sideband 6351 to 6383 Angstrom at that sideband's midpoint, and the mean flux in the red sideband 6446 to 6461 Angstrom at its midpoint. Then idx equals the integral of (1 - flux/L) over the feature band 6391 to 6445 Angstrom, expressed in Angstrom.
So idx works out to 1.8 Angstrom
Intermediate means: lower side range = 9.54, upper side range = 9.61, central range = 9.26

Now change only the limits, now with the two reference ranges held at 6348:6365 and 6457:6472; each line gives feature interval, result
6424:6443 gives 1.16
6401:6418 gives 0.35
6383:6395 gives 0.04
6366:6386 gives -0.27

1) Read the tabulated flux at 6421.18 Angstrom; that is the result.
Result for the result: 9.709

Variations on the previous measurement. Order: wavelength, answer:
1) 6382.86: 9.6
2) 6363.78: 9.097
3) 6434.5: 9.378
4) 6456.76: 9.182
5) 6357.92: 9.036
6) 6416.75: 9.669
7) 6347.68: 8.882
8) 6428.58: 8.465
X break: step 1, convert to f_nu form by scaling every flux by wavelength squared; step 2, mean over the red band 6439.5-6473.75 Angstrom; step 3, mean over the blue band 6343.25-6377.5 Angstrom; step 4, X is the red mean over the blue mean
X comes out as 1.0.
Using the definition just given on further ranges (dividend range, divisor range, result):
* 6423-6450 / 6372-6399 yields 0.98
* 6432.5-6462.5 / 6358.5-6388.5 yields 1.01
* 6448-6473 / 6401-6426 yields 1.03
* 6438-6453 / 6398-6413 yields 1.03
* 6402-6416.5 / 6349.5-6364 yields 1.00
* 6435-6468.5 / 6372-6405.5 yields 1.03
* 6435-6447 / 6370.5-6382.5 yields 0.98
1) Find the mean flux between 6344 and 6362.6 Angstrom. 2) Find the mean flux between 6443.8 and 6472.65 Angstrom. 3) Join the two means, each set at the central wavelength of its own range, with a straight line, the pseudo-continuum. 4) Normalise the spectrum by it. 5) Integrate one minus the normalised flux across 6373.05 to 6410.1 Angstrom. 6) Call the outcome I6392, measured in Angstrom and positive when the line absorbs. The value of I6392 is 0.3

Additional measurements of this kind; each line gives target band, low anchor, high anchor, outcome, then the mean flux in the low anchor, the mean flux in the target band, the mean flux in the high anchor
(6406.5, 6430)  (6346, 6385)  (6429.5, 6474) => 0.10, 9.51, 9.41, 9.42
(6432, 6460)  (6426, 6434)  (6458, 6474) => -0.66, 8.86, 9.41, 9.62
